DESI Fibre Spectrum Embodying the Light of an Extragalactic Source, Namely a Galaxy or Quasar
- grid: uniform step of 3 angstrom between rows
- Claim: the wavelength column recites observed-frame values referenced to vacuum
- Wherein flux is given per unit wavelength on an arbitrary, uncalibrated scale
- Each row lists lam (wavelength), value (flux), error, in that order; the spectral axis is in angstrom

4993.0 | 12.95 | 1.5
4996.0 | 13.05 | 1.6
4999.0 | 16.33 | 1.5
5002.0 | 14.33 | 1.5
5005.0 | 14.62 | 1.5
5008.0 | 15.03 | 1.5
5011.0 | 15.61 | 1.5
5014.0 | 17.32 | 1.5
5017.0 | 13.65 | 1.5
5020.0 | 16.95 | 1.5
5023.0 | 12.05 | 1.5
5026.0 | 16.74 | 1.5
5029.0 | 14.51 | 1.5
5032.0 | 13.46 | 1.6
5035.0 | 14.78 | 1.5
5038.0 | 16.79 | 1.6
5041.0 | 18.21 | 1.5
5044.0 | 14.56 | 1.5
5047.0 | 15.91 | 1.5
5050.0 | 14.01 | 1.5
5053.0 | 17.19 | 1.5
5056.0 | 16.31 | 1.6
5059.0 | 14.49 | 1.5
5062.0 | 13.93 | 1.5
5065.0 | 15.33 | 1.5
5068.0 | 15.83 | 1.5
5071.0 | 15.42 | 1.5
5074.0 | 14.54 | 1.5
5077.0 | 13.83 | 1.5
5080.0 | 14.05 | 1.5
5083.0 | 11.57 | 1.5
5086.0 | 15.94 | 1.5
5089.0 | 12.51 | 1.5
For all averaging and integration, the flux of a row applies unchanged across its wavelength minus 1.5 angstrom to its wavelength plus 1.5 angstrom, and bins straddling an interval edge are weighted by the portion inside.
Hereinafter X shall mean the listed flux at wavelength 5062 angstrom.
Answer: 13.93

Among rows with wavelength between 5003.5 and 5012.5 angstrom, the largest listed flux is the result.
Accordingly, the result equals 15.61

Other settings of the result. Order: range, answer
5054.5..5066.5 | 16.31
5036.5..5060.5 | 18.21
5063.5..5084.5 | 15.83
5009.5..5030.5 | 17.32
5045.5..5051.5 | 15.91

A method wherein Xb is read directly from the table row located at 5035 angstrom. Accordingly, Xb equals 14.78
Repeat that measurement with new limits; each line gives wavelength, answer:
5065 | 15.33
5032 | 13.46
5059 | 14.49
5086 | 15.94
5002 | 14.33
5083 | 11.57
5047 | 15.91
